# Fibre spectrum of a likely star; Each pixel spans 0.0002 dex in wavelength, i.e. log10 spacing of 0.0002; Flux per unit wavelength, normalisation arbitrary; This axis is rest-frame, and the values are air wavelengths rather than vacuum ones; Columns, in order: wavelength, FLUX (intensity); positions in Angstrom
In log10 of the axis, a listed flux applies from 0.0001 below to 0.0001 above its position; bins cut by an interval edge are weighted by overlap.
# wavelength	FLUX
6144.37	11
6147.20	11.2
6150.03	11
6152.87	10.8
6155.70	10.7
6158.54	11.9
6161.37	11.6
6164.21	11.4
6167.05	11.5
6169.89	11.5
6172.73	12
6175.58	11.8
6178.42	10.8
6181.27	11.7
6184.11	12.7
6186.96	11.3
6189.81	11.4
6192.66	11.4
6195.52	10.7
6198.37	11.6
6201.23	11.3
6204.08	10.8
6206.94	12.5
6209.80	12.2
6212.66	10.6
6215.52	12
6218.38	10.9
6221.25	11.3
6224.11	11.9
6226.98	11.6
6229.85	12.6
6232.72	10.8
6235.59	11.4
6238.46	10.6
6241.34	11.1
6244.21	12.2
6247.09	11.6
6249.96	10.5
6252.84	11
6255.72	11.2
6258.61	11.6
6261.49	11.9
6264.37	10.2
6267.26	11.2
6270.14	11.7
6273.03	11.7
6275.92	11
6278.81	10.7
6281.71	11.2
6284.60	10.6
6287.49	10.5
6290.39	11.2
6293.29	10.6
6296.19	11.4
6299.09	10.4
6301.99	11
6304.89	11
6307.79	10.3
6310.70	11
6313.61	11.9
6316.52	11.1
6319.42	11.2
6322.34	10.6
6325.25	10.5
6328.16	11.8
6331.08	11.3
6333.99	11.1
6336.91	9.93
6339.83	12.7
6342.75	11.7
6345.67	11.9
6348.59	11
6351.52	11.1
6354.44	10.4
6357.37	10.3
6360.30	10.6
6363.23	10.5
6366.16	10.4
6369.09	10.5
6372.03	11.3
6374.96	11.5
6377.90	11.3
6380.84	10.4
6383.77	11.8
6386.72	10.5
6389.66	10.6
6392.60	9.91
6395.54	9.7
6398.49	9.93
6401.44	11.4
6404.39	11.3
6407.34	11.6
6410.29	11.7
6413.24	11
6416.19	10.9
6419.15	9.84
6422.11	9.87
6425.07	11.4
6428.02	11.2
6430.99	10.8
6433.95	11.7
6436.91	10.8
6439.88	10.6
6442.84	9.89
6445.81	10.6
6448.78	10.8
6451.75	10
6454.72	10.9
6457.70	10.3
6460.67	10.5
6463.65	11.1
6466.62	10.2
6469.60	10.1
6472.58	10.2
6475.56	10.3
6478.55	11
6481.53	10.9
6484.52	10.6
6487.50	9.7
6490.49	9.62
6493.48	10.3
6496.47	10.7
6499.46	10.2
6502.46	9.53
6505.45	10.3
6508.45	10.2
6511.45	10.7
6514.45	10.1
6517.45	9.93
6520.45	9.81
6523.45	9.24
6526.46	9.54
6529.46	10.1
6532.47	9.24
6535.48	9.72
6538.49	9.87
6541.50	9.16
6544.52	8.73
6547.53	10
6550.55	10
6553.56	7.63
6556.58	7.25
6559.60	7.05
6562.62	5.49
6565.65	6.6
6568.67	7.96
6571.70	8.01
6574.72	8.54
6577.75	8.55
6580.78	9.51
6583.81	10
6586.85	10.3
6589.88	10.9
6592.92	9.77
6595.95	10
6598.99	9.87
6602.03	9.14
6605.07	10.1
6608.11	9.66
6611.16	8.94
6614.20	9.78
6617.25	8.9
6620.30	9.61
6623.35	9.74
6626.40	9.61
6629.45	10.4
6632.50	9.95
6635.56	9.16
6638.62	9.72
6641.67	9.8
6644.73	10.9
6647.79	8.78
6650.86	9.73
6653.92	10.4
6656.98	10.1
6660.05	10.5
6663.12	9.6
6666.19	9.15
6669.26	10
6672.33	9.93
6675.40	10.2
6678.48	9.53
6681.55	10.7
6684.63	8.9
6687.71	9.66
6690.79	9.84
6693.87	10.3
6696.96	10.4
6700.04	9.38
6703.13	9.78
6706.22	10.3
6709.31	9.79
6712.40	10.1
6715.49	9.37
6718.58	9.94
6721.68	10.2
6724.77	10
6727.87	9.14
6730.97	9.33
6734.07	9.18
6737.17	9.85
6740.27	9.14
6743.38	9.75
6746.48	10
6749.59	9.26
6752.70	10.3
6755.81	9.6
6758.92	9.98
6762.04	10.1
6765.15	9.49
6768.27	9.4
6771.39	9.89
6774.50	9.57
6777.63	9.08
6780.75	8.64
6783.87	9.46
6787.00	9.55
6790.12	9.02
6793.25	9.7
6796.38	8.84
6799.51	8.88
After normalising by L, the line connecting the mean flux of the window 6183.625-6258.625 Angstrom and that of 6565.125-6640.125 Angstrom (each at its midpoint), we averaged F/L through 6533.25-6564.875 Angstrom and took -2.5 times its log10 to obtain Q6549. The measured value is 0.15 mag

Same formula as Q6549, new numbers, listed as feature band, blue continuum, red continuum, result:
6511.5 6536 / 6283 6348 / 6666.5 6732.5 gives 0.07 mag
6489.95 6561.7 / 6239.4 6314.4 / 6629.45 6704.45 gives 0.09 mag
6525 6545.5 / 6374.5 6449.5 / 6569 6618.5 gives 0.04 mag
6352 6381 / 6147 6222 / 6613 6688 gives 0.00 mag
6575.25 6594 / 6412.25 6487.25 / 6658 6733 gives 0.04 mag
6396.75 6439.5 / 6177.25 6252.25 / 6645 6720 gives -0.02 mag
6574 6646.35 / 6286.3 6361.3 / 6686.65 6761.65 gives 0.05 mag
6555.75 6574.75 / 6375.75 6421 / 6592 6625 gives 0.34 mag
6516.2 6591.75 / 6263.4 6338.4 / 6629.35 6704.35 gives 0.15 mag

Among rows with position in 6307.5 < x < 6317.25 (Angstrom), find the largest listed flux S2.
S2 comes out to 11.9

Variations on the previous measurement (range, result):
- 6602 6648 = 10.9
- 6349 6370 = 11.1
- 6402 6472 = 11.7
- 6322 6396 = 12.7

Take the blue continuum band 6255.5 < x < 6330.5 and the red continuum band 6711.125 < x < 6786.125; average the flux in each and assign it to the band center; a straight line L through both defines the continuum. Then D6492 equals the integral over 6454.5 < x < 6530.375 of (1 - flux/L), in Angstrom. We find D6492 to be 1.5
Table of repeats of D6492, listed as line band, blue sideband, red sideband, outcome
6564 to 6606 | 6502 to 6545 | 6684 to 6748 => 2.4 Angstrom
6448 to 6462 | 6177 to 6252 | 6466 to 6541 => -0.3 Angstrom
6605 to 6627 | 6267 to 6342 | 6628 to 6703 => 1.2 Angstrom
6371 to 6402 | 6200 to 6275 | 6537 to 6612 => -1.3 Angstrom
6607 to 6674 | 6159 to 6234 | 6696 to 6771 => 2.0 Angstrom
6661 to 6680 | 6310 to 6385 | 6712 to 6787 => 0.3 Angstrom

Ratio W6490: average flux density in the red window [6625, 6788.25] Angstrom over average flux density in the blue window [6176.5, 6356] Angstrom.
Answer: 0.9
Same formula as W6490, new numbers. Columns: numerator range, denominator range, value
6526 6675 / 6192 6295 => 0.83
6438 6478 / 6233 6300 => 0.94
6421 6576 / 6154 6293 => 0.86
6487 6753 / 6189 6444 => 0.86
